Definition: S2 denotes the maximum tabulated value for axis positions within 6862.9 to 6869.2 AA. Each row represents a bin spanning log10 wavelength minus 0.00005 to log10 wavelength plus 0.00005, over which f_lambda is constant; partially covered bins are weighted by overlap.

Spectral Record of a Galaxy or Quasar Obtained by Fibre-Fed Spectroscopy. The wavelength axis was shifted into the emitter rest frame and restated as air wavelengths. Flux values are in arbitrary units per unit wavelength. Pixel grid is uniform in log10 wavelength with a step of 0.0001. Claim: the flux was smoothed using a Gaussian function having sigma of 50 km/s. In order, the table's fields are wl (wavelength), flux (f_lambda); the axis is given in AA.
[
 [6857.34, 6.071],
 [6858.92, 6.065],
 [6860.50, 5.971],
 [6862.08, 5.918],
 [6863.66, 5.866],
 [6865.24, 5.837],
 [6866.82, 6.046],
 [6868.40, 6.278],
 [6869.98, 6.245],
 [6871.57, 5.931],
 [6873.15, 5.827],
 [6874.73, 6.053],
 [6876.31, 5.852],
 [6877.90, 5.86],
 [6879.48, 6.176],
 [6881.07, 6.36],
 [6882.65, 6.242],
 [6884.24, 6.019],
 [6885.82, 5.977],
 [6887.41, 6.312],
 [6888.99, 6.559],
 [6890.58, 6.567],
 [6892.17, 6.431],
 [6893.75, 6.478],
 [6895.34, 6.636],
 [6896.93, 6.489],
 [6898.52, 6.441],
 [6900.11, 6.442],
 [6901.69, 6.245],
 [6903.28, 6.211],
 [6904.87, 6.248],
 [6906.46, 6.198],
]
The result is 6.278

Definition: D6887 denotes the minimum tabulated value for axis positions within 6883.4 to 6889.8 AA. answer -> 5.977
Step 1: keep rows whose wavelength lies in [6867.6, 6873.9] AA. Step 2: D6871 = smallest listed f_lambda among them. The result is 5.827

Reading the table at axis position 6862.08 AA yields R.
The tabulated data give 5.918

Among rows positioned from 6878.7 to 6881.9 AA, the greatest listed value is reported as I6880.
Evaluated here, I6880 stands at 6.36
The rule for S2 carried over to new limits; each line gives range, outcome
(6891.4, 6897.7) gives 6.636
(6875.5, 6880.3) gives 6.176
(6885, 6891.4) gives 6.567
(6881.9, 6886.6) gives 6.242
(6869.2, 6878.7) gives 6.245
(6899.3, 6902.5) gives 6.442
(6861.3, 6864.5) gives 5.918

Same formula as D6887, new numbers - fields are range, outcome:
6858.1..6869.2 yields 5.837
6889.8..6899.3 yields 6.431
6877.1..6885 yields 5.86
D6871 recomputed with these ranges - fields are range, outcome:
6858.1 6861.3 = 5.971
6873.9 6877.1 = 5.852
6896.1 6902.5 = 6.245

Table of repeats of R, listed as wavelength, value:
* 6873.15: 5.827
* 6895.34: 6.636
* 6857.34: 6.071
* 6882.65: 6.242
